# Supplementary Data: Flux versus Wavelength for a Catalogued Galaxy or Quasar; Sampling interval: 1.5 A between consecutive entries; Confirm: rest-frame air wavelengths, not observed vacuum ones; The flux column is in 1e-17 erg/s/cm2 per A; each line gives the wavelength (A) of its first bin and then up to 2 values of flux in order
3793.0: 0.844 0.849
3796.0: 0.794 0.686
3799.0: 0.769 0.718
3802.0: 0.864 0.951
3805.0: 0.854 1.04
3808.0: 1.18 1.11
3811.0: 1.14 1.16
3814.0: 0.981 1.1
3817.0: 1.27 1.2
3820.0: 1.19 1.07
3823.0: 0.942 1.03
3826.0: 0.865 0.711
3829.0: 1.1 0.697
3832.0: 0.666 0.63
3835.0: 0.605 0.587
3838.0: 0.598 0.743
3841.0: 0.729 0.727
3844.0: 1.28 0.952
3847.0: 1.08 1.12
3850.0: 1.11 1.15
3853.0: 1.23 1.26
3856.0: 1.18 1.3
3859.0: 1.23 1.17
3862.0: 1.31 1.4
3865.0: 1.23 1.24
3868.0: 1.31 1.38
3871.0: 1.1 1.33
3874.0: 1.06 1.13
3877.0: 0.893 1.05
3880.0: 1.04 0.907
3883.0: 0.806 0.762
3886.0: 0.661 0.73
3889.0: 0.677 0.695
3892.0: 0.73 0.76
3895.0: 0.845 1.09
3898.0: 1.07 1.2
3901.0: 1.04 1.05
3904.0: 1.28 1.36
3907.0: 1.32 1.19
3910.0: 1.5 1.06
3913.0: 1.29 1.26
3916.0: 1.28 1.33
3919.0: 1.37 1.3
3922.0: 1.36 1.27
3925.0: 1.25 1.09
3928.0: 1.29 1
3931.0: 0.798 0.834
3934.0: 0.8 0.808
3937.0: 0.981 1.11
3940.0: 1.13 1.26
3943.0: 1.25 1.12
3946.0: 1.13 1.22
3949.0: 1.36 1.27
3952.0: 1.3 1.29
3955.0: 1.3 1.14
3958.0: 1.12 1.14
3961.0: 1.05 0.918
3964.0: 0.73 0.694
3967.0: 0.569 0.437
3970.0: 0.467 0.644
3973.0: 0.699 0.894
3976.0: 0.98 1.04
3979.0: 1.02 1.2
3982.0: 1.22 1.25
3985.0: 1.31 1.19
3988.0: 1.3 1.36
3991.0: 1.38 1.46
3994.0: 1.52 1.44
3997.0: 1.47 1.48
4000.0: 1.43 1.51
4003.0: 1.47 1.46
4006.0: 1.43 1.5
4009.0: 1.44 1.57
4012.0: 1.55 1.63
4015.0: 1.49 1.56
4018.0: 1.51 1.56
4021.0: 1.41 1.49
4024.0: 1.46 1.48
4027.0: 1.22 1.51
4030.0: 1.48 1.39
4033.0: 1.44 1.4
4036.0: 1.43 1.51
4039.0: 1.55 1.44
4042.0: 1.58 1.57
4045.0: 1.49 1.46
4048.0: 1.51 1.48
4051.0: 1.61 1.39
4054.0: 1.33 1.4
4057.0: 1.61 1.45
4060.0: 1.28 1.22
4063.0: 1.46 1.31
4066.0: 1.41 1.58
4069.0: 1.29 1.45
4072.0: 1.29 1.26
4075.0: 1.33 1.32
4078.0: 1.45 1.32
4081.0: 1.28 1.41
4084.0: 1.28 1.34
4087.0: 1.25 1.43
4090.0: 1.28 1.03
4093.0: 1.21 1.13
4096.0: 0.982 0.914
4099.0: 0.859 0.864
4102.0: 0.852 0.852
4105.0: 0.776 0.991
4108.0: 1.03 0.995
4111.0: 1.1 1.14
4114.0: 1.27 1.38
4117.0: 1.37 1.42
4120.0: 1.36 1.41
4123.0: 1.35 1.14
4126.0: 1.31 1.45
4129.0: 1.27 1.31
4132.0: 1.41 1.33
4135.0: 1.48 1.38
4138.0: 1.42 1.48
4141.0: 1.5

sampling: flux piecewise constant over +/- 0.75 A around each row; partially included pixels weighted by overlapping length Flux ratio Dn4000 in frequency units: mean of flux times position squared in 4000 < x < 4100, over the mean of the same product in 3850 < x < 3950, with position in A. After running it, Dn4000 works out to 1.35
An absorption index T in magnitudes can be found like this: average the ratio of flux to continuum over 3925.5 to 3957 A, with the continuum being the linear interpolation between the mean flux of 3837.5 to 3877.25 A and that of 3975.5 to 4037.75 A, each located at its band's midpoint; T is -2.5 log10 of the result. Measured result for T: 0.149 mag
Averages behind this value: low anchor 1.13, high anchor 1.4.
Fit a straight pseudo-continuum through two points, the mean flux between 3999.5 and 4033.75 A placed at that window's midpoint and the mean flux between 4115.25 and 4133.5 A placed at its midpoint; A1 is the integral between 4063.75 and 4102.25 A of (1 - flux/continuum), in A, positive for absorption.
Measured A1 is 4.4 A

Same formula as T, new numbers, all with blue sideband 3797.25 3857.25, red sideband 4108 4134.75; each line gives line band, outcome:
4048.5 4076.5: -0.14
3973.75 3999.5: -0.11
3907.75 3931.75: -0.15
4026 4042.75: -0.21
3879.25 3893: 0.30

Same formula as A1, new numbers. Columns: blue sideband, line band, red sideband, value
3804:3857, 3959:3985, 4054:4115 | 5.3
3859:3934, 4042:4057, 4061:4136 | -3.5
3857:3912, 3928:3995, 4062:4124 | 3.9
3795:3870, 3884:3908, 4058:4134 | 2.4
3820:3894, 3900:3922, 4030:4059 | -2.7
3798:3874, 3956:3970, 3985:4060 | 5.1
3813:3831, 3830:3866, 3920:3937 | 1.0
